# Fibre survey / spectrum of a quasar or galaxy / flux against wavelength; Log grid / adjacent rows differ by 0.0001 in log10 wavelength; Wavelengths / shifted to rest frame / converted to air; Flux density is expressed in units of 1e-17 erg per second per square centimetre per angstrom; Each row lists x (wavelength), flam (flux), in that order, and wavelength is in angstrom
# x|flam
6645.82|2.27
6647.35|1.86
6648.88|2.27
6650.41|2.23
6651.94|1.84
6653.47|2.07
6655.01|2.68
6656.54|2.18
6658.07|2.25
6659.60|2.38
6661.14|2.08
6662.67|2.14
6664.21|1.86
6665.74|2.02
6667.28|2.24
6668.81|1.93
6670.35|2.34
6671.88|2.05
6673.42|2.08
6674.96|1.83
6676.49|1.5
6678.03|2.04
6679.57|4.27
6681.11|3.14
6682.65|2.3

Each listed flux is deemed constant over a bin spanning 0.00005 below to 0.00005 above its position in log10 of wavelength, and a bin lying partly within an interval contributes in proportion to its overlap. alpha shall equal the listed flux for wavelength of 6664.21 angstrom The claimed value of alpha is 1.86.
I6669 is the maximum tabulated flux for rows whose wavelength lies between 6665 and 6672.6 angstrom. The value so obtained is 2.34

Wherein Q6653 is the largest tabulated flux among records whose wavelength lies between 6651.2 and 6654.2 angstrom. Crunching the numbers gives 2.07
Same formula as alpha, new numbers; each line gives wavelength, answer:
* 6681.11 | 3.14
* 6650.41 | 2.23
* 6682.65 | 2.3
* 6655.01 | 2.68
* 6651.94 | 1.84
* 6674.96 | 1.83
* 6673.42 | 2.08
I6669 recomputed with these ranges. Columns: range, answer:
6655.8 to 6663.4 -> 2.38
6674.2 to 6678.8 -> 2.04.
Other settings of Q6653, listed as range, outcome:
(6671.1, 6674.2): 2.08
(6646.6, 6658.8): 2.68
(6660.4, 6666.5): 2.14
